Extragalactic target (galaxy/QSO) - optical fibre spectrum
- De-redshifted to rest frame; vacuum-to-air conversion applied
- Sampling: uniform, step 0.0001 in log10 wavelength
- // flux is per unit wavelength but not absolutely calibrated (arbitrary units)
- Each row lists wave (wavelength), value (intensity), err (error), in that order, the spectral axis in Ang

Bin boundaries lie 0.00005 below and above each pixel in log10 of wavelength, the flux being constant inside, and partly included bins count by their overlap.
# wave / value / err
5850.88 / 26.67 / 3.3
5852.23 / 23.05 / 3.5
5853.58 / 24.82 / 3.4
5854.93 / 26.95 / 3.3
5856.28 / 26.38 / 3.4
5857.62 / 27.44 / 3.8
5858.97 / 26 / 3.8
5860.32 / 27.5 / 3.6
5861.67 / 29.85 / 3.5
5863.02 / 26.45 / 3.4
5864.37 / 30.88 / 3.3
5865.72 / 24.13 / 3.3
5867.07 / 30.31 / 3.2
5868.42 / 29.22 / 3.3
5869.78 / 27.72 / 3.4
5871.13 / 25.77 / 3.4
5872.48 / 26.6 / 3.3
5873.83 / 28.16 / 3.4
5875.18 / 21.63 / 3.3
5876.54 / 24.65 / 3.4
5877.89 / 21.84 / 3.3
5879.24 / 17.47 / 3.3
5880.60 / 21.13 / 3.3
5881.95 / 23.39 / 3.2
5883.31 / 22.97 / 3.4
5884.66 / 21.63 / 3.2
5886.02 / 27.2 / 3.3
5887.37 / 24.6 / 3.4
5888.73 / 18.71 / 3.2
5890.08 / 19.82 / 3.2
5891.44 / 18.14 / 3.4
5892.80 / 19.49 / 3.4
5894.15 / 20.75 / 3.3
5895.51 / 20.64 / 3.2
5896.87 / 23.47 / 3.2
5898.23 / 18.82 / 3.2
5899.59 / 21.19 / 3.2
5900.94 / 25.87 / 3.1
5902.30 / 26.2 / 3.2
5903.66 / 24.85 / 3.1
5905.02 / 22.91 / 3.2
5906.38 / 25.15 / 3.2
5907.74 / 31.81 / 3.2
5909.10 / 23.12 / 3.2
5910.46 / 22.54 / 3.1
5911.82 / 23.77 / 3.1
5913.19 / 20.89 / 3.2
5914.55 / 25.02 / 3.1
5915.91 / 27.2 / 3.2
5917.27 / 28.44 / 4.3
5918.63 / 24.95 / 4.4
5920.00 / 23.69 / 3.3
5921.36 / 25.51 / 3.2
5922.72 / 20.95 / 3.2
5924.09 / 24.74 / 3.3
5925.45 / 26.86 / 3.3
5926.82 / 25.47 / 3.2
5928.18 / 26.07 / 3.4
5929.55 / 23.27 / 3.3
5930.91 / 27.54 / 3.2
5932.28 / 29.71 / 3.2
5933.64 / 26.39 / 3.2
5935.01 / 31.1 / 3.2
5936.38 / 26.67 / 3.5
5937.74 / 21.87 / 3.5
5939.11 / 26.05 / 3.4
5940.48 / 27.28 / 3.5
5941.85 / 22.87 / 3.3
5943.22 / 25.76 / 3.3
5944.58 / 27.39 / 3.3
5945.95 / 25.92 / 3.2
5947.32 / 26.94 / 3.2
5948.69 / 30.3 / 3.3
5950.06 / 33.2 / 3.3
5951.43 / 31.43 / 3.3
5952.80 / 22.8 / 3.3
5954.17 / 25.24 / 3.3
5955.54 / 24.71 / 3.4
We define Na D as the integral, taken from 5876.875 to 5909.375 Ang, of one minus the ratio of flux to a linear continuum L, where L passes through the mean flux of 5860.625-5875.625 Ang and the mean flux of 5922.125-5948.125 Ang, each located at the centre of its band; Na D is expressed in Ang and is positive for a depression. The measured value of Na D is 5.2 Ang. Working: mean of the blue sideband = 27.4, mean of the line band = 22.6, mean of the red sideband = 26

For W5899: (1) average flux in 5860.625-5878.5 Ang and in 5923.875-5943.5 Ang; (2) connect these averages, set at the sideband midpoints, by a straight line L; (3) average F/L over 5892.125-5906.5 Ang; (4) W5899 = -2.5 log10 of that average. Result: 0.17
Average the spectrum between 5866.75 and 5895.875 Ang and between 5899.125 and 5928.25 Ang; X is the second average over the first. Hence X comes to 1.1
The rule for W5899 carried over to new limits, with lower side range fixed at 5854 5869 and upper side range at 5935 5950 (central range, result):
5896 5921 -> 0.11 mag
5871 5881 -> 0.18 mag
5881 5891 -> 0.21 mag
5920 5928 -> 0.09 mag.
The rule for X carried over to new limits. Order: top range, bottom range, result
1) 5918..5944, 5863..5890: 1.04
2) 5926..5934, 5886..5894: 1.27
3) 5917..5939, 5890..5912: 1.13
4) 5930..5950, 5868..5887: 1.12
